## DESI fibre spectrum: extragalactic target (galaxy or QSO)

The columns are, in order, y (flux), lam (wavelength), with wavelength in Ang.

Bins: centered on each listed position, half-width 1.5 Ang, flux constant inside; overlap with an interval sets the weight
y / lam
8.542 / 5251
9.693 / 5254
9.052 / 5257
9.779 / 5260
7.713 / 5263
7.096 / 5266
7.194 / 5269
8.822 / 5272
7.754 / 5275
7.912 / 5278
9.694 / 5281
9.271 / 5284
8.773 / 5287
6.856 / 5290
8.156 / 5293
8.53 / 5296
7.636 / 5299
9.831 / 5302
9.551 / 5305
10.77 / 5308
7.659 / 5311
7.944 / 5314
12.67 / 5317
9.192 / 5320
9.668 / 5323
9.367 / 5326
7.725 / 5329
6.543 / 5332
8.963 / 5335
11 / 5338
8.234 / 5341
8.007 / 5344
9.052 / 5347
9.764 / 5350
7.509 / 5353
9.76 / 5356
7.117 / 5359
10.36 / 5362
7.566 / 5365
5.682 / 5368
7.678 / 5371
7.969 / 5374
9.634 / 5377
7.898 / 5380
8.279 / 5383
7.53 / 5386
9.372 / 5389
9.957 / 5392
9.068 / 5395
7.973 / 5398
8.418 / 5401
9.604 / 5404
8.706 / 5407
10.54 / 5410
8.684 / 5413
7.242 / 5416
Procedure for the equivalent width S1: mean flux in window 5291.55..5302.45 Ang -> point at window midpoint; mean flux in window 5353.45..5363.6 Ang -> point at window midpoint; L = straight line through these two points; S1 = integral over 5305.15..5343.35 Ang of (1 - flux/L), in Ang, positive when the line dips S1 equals -2.2 Ang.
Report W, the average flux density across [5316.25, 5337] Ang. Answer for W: 9.08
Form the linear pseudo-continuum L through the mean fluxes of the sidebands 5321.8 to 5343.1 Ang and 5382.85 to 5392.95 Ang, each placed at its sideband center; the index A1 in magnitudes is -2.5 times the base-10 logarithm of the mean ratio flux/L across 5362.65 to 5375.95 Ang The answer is 0.17 mag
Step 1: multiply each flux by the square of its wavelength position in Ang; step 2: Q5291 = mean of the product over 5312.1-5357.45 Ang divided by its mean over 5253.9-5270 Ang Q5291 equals 1.1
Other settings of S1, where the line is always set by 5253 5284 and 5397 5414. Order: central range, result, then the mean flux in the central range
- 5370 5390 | 1.3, 8.33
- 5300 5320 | -2.3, 9.64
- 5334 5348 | -0.4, 9.05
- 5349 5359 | 0.2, 8.69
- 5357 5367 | 0.6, 8.29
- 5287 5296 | 0.7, 7.89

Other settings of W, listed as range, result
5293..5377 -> 8.74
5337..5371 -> 8.48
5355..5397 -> 8.4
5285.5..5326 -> 9.03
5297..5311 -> 9.22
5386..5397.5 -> 9.08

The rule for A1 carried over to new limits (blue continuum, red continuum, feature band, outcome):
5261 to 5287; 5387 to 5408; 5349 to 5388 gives 0.077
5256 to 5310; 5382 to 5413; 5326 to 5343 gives 0.023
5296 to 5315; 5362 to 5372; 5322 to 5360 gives -0.081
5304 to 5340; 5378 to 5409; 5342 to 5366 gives 0.043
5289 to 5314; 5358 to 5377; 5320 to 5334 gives -0.013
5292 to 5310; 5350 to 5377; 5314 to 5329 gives -0.115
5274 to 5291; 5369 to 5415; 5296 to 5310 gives -0.097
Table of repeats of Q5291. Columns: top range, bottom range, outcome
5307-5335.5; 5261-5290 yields 1.12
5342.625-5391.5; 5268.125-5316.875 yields 0.99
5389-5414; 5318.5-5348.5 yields 1.07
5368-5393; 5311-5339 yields 0.93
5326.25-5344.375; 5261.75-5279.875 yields 1.12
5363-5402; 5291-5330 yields 0.93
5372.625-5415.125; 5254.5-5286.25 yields 1.09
